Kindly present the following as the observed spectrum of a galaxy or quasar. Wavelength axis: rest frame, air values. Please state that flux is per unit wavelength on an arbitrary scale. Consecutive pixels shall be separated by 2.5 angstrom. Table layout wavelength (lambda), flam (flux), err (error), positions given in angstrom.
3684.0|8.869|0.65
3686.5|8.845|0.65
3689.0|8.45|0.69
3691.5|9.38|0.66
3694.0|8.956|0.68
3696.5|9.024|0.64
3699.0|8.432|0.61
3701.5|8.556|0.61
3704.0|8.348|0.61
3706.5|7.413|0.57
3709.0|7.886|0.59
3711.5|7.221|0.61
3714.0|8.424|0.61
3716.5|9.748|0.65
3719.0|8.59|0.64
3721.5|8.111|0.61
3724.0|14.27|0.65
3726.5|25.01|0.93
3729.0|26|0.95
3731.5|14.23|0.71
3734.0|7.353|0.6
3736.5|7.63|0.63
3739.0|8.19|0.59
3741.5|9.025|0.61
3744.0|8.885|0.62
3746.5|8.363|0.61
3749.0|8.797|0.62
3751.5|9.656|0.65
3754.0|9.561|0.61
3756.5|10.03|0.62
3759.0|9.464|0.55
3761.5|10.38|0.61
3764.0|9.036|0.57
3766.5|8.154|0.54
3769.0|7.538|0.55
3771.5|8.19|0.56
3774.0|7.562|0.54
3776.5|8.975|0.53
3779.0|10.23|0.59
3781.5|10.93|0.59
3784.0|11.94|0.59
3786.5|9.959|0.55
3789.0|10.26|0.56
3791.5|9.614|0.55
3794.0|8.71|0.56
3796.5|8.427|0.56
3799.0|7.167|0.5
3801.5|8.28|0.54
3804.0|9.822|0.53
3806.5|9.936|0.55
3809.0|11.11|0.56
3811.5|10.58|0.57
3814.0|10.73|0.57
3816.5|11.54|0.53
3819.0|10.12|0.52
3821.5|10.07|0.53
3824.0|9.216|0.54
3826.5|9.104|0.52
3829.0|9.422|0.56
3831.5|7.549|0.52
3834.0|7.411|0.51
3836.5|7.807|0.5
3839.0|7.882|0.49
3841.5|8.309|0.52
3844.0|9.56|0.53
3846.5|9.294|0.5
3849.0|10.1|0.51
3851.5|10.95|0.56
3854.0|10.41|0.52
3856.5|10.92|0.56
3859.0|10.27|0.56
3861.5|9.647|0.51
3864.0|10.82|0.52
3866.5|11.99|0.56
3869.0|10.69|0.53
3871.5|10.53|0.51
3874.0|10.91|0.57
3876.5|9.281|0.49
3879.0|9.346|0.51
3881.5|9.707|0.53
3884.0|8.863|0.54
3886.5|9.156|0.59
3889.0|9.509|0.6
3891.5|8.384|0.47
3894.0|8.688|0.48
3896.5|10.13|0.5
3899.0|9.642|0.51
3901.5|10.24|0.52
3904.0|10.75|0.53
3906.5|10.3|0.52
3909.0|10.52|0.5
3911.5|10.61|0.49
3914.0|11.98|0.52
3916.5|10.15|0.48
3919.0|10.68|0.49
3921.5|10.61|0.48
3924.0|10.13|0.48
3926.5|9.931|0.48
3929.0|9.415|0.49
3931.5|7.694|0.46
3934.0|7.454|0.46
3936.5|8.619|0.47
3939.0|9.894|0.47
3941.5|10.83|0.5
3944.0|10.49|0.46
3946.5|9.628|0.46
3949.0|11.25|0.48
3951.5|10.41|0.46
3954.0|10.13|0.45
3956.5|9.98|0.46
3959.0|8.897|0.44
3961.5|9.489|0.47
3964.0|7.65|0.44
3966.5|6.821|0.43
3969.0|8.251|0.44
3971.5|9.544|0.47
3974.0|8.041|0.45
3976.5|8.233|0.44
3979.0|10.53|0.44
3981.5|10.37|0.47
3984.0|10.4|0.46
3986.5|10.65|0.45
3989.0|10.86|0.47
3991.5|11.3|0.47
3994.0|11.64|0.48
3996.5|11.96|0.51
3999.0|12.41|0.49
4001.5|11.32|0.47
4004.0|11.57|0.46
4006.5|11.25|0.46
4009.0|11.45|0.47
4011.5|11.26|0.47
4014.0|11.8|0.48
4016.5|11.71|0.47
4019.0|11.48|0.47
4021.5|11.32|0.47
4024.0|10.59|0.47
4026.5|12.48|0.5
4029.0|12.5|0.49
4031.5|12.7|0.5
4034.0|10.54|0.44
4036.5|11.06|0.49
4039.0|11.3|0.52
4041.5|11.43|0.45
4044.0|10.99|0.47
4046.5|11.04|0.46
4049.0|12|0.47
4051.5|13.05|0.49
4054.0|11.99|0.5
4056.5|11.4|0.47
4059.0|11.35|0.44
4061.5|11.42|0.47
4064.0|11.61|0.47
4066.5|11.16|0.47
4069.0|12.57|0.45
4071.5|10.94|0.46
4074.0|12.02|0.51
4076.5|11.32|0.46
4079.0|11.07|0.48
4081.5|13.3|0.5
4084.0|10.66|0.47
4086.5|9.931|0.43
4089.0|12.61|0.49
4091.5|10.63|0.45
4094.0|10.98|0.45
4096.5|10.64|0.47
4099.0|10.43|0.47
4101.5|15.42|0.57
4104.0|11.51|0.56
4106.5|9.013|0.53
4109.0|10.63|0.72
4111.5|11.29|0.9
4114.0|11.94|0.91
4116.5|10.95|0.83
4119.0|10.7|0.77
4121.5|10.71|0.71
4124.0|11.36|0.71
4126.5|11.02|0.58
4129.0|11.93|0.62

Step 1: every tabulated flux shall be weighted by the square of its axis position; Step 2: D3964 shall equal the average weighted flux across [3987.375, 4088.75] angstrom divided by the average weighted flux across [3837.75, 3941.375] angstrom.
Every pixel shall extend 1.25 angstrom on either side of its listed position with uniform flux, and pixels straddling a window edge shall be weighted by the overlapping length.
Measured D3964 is 1.3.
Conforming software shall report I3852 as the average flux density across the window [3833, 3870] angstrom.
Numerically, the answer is 9.75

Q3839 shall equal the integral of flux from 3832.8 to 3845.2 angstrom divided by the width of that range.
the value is 8.19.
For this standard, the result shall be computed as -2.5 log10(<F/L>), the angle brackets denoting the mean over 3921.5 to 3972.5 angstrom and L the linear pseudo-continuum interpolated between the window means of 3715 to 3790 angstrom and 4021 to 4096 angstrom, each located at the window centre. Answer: 0.19 mag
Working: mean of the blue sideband 10.5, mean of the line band 9.36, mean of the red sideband 11.5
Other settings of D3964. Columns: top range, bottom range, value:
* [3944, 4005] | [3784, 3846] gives 1.17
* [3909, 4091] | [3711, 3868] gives 1.20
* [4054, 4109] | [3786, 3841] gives 1.41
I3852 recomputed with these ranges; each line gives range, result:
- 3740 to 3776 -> 8.9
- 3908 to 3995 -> 9.79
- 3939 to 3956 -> 10.4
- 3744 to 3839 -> 9.32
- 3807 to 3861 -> 9.64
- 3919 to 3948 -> 9.58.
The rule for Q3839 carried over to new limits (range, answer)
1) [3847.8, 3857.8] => 10.6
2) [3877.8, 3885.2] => 9.31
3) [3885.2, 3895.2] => 8.94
